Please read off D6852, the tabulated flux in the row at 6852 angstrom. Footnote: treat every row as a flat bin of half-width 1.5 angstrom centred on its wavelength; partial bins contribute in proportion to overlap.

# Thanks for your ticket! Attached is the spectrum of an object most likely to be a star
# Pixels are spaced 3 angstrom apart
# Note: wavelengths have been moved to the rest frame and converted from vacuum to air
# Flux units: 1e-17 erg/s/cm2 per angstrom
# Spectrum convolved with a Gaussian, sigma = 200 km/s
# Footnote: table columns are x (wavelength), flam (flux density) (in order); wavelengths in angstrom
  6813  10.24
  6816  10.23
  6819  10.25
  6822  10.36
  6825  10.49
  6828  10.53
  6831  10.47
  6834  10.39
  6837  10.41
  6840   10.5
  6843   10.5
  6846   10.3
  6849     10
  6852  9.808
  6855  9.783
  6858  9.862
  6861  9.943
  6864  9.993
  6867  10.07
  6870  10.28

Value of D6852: 9.808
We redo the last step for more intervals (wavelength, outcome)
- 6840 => 10.5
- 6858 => 9.862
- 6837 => 10.41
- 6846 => 10.3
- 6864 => 9.993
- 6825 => 10.49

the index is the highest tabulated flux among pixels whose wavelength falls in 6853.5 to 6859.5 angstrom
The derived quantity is 9.862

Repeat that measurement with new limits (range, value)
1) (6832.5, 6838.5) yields 10.41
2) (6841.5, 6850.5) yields 10.5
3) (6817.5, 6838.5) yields 10.53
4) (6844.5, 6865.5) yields 10.3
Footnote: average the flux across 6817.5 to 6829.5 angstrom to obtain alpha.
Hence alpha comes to 10.4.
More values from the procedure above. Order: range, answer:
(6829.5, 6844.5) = 10.5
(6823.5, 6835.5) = 10.5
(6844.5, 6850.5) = 10.2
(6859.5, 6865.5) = 9.97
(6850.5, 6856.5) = 9.8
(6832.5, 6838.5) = 10.4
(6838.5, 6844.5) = 10.5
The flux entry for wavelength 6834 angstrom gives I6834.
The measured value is 10.39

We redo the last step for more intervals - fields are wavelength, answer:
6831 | 10.47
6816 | 10.23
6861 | 9.943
